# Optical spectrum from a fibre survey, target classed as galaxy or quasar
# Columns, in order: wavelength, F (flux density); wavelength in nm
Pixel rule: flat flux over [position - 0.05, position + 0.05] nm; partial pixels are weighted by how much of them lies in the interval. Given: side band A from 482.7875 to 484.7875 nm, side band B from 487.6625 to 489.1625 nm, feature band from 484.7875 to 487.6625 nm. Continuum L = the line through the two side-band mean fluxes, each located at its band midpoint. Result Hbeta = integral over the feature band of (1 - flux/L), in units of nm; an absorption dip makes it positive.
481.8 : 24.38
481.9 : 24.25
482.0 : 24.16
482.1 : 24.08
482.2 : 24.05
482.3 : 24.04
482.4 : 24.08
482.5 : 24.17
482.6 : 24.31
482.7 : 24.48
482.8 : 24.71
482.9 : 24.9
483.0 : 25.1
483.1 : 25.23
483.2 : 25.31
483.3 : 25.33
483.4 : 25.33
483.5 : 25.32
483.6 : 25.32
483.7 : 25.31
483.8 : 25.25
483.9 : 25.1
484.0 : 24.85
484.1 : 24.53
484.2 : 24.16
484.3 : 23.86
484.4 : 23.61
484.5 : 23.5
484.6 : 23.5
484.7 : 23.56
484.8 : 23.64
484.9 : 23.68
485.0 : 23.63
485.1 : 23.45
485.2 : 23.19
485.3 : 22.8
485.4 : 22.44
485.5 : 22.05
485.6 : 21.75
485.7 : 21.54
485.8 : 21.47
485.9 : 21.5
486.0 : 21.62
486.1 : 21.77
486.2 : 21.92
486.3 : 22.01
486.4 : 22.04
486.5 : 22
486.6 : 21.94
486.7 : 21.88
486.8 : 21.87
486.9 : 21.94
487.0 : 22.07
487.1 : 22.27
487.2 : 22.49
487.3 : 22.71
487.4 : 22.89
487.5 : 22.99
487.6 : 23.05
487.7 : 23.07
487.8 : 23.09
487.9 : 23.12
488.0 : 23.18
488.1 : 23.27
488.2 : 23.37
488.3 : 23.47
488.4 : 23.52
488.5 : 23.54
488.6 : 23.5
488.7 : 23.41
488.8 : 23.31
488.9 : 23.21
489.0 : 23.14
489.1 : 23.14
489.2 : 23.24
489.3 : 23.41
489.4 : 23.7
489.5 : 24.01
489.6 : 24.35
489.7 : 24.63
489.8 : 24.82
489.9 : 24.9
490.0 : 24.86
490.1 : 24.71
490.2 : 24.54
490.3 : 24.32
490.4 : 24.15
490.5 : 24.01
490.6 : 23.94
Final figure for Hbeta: 0.19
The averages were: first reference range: 24.7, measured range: 22.4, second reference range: 23.3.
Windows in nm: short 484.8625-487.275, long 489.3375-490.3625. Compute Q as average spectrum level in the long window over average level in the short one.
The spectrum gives 1.1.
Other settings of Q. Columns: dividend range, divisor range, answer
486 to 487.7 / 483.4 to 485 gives 0.91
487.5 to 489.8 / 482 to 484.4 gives 0.95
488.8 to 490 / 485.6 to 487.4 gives 1.09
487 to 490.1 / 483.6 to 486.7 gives 1.02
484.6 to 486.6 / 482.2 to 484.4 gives 0.91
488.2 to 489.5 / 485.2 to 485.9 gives 1.06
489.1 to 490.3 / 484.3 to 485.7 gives 1.05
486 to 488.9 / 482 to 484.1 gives 0.92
